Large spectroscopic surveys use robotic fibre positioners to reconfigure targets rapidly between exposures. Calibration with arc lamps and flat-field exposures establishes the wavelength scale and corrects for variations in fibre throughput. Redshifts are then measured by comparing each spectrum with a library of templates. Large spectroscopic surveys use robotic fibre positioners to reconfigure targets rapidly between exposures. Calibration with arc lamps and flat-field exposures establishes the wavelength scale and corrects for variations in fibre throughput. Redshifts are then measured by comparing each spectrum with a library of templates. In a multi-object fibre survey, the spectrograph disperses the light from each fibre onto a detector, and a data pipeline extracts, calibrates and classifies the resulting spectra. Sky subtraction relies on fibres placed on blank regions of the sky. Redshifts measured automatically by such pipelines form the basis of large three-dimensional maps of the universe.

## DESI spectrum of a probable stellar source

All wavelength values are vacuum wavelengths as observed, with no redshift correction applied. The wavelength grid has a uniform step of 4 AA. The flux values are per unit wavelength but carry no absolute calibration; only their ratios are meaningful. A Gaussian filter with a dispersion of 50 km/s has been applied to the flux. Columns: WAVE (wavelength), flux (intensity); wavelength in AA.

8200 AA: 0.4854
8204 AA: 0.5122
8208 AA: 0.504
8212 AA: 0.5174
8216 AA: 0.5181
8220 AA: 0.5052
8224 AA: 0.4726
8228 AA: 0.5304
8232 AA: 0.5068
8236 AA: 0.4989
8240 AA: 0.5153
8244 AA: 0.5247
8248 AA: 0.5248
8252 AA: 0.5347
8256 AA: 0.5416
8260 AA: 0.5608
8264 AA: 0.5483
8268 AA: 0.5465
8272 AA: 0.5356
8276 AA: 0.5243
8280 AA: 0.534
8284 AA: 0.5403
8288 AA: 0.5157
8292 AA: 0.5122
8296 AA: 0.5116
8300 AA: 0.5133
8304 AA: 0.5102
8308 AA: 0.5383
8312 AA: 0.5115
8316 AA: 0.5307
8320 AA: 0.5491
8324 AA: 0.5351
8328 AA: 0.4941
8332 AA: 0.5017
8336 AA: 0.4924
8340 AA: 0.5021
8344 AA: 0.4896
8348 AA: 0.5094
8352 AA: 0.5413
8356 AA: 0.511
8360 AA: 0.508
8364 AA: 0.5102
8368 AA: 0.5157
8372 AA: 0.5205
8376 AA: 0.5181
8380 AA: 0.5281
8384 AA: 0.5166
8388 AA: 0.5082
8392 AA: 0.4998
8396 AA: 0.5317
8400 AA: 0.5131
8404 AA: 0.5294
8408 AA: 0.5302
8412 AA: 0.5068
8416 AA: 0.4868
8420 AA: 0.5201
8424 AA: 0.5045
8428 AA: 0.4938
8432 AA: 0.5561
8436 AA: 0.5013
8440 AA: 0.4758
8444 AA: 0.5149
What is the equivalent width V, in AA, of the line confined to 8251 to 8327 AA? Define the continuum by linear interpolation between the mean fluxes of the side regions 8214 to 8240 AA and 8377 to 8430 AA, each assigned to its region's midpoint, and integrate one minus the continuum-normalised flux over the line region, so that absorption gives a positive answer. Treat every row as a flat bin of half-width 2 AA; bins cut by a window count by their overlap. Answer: -3.3 AA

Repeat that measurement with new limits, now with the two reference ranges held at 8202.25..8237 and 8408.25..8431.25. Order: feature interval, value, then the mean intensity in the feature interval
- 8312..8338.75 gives -0.5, 0.516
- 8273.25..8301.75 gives -0.8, 0.522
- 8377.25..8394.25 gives -0.2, 0.514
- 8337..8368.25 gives -0.2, 0.51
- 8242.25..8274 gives -2.0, 0.54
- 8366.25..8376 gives -0.2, 0.518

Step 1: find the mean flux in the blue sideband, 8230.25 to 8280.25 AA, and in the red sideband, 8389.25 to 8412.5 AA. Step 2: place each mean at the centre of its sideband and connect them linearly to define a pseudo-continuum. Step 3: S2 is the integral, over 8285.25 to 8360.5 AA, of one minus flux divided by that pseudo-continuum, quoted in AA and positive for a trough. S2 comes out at 1.5 AA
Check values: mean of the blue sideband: 0.53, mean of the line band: 0.515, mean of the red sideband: 0.519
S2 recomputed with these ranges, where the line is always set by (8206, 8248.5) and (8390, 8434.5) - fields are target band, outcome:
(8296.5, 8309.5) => -0.2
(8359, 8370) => 0.1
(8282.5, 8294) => -0.2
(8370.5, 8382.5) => -0.2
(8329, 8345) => 0.5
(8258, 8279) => -1.3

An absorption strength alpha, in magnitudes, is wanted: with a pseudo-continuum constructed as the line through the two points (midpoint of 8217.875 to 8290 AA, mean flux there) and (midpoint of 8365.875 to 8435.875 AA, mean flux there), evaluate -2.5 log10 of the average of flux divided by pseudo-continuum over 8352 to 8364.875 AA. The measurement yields 0.009 mag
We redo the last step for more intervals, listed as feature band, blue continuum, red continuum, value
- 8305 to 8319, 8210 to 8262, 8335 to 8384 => -0.02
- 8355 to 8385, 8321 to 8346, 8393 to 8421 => -0.01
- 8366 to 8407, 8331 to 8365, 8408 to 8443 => -0.02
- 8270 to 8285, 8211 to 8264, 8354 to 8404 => -0.03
